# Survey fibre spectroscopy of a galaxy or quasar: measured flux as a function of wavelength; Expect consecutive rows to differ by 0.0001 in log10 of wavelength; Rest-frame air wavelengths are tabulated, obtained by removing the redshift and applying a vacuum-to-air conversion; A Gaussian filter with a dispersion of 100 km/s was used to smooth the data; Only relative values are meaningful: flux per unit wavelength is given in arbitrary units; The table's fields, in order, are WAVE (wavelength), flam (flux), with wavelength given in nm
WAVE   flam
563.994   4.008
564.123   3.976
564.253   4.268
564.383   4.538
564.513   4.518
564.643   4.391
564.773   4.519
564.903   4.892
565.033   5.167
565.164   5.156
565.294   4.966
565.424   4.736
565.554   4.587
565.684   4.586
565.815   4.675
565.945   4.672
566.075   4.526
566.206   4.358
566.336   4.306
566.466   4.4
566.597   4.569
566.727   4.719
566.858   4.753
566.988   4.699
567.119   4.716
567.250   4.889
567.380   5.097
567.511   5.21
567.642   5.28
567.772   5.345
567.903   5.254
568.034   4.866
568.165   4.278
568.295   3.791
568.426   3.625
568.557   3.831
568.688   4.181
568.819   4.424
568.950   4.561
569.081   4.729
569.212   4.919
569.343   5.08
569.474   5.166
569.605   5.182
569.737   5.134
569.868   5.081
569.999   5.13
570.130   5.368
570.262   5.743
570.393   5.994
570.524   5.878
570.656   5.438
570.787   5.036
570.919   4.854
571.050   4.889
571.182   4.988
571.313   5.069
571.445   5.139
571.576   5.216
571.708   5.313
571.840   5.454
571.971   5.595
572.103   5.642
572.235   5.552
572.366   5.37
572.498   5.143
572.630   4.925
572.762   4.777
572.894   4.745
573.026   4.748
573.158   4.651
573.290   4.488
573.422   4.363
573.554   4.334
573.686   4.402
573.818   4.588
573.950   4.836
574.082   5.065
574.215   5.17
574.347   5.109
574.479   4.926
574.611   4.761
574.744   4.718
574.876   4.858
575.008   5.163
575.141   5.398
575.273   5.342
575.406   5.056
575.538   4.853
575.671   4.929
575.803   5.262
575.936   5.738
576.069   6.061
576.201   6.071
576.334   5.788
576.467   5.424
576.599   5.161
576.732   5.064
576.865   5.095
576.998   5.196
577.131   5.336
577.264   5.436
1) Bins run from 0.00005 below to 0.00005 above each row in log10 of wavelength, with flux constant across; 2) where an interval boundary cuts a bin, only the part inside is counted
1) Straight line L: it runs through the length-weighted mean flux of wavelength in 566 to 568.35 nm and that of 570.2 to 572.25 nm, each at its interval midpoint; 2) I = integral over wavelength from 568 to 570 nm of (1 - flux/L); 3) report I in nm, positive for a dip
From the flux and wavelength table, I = 0.17 nm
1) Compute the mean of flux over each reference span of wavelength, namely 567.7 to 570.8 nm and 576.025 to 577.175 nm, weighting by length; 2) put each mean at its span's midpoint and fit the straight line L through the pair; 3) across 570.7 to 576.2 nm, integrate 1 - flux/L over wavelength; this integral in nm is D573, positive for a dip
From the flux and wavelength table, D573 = 0.18 nm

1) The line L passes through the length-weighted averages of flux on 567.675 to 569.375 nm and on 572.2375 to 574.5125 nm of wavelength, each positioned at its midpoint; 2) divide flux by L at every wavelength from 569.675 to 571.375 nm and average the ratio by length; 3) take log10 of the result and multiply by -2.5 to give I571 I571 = -0.14 mag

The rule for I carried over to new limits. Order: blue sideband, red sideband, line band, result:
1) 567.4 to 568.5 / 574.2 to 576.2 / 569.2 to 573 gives -0.24 nm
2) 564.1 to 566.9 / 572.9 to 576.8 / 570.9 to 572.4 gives -0.11 nm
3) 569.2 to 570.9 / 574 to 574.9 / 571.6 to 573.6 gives 0.03 nm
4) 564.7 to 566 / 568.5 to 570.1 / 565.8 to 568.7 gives 0.11 nm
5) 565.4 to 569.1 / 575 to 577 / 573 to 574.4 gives 0.13 nm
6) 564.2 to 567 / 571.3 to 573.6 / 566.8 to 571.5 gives -0.09 nm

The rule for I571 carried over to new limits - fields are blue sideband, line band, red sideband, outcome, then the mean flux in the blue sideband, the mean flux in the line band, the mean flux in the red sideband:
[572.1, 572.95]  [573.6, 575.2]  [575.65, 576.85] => 0.09 mag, 5.13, 4.91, 5.5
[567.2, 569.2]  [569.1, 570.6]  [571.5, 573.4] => -0.11 mag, 4.63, 5.31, 5.1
